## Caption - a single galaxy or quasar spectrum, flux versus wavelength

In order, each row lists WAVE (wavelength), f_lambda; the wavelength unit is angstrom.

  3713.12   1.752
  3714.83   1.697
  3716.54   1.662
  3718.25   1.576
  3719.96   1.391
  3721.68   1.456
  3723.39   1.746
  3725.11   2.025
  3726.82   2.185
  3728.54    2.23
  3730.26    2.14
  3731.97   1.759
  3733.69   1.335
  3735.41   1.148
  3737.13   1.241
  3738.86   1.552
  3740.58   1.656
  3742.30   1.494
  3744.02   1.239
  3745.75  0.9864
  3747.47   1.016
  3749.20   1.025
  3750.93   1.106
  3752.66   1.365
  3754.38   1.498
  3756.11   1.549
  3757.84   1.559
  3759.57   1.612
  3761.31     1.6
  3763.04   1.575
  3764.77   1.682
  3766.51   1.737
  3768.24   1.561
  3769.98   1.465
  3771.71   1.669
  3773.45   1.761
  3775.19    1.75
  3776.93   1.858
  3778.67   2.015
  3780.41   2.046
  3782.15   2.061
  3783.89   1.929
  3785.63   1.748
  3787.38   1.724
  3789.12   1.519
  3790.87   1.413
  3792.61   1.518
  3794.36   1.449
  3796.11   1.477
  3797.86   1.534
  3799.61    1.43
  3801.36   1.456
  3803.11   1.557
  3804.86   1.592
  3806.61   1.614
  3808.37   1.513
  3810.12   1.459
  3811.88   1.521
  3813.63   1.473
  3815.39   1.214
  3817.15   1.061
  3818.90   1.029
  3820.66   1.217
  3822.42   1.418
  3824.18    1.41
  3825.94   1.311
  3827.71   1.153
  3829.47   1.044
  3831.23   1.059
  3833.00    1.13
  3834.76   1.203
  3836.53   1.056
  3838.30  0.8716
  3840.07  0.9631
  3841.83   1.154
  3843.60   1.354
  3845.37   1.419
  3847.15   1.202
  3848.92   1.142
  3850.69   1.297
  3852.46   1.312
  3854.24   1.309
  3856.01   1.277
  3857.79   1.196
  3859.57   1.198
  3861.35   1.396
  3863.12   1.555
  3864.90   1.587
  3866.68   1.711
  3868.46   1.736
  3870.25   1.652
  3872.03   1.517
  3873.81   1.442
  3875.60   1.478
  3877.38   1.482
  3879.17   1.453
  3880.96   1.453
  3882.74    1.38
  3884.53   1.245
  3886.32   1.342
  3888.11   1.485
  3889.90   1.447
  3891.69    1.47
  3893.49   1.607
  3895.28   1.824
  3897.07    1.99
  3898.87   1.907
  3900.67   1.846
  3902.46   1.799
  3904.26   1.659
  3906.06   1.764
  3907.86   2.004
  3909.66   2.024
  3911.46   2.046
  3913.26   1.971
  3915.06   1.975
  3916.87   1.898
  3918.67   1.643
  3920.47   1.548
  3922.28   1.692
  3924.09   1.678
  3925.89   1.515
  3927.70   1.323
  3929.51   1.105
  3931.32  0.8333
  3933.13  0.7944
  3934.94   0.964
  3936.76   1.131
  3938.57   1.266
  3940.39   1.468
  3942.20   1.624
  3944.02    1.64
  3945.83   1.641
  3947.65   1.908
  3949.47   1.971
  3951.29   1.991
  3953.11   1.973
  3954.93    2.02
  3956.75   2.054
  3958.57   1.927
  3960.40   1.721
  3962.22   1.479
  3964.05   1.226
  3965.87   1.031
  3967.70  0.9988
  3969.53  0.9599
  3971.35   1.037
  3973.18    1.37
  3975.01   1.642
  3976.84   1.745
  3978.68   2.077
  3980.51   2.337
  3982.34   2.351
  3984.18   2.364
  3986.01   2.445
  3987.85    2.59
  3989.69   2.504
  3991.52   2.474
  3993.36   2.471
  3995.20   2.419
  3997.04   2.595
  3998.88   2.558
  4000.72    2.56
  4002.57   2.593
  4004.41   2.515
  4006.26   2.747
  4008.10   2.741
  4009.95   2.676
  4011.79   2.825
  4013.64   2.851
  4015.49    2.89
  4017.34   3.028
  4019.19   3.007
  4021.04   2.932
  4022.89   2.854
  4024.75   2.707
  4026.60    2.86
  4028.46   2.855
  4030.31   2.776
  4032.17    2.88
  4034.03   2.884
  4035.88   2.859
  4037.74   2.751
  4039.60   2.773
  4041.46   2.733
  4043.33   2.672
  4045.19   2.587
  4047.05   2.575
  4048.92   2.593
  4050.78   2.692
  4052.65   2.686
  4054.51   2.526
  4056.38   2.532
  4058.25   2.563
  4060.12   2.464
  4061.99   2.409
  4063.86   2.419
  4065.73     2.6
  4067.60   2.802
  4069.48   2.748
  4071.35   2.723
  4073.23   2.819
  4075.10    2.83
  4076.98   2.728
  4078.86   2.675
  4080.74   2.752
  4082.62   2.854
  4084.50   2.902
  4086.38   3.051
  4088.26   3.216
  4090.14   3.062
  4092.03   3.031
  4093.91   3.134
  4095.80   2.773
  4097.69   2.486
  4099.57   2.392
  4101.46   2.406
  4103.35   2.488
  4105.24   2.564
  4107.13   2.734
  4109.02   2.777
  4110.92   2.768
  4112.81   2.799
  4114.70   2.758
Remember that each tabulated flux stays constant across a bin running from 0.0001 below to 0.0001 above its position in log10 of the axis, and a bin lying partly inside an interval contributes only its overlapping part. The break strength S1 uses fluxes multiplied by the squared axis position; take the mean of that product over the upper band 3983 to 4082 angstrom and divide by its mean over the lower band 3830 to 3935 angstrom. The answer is 1.97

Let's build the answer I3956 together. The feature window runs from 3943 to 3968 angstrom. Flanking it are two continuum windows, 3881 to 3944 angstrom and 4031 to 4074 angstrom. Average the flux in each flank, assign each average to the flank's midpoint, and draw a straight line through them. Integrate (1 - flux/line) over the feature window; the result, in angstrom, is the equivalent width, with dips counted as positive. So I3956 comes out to 2.6 angstrom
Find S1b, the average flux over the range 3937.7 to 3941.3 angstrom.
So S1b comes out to 1.37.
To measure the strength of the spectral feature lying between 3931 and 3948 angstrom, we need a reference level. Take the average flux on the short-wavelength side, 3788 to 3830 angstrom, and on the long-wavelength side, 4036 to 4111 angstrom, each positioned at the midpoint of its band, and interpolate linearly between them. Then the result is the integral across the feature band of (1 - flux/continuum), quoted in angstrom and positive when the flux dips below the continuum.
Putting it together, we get 6.0 angstrom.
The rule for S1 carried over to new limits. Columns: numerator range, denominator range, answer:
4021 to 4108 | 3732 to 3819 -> 2.09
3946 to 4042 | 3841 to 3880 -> 1.77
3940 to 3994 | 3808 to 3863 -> 1.59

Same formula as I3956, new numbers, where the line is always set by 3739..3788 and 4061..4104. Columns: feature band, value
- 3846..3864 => 5.89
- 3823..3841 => 6.94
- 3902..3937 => 9.35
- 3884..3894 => 2.99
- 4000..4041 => -4.43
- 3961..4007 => 6.96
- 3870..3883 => 3.37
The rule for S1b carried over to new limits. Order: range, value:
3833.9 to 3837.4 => 1.13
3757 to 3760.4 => 1.59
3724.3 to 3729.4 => 2.15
